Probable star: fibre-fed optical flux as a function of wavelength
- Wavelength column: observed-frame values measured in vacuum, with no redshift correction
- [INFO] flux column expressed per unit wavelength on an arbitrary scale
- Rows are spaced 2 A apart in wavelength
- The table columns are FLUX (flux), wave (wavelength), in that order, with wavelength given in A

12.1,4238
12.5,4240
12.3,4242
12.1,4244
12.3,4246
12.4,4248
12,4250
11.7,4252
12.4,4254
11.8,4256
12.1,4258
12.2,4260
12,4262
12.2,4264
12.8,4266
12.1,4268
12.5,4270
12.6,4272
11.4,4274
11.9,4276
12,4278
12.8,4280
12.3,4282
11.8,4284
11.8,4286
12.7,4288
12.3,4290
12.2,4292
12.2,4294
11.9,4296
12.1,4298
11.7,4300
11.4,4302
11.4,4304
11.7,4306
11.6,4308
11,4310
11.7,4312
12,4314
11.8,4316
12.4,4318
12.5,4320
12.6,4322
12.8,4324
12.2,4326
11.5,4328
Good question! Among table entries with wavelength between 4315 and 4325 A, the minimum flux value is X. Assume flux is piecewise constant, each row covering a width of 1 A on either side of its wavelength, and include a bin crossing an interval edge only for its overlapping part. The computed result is 11.8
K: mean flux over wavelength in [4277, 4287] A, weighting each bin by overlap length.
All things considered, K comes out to 12.1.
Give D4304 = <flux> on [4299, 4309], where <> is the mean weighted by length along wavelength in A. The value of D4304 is 11.6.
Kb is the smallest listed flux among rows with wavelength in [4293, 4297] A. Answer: 11.9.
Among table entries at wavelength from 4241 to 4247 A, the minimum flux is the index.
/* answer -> 12.1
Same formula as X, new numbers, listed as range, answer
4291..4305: 11.4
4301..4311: 11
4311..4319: 11.7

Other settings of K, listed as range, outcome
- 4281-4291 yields 12.2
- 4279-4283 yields 12.6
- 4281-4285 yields 12.1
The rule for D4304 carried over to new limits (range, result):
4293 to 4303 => 11.9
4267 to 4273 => 12.4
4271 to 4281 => 12.1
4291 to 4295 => 12.2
